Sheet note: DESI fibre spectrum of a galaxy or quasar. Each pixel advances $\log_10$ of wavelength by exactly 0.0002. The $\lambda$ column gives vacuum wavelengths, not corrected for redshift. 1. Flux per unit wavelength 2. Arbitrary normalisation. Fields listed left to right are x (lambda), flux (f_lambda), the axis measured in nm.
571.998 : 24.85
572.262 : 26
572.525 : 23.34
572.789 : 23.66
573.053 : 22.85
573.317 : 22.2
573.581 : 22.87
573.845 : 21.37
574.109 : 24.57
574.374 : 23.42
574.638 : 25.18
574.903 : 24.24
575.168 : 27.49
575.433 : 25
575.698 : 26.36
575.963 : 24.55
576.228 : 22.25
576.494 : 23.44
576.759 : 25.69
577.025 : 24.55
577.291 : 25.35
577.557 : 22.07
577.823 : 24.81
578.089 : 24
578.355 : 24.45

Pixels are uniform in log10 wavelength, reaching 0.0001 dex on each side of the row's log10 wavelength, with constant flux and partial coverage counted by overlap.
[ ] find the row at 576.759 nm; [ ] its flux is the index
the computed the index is 25.69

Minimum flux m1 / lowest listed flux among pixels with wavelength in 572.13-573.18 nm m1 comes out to 22.85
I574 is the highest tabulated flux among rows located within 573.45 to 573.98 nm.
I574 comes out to 22.87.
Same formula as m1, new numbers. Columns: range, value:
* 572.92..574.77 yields 21.37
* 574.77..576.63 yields 22.25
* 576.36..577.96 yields 22.07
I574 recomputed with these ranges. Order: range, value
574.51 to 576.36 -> 27.49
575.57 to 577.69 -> 26.36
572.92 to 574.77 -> 25.18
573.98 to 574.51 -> 24.57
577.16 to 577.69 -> 25.35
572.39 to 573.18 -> 23.66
